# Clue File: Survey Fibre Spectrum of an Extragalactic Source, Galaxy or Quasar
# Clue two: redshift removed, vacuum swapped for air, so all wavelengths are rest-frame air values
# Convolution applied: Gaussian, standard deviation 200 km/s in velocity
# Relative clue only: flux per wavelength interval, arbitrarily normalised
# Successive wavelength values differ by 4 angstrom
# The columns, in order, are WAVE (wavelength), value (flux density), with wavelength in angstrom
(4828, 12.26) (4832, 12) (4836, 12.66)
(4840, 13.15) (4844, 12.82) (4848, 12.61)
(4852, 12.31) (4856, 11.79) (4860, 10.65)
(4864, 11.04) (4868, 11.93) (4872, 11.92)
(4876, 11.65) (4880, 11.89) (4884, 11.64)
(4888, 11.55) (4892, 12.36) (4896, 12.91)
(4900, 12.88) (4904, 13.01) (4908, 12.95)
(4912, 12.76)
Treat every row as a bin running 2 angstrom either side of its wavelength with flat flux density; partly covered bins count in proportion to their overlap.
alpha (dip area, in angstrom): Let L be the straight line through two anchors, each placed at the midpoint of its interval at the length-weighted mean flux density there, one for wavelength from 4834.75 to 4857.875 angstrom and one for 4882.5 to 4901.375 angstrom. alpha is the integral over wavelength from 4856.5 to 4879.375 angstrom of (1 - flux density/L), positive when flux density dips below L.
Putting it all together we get 1.7 angstrom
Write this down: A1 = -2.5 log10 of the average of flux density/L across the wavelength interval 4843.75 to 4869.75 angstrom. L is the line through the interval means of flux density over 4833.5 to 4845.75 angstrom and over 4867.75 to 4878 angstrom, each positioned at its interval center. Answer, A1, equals 0.05 mag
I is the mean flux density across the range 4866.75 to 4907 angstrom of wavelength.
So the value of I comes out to 12.2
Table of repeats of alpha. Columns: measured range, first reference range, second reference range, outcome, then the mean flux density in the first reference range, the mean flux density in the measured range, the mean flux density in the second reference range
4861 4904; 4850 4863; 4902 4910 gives 1.1 angstrom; 11.5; 12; 13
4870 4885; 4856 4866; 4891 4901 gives 0.1 angstrom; 11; 11.8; 12.7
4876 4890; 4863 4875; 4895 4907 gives 0.6 angstrom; 11.7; 11.7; 12.9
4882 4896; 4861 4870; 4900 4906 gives 0.4 angstrom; 11.4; 12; 13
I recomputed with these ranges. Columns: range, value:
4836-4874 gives 12.1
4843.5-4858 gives 12.3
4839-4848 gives 12.9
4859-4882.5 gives 11.6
